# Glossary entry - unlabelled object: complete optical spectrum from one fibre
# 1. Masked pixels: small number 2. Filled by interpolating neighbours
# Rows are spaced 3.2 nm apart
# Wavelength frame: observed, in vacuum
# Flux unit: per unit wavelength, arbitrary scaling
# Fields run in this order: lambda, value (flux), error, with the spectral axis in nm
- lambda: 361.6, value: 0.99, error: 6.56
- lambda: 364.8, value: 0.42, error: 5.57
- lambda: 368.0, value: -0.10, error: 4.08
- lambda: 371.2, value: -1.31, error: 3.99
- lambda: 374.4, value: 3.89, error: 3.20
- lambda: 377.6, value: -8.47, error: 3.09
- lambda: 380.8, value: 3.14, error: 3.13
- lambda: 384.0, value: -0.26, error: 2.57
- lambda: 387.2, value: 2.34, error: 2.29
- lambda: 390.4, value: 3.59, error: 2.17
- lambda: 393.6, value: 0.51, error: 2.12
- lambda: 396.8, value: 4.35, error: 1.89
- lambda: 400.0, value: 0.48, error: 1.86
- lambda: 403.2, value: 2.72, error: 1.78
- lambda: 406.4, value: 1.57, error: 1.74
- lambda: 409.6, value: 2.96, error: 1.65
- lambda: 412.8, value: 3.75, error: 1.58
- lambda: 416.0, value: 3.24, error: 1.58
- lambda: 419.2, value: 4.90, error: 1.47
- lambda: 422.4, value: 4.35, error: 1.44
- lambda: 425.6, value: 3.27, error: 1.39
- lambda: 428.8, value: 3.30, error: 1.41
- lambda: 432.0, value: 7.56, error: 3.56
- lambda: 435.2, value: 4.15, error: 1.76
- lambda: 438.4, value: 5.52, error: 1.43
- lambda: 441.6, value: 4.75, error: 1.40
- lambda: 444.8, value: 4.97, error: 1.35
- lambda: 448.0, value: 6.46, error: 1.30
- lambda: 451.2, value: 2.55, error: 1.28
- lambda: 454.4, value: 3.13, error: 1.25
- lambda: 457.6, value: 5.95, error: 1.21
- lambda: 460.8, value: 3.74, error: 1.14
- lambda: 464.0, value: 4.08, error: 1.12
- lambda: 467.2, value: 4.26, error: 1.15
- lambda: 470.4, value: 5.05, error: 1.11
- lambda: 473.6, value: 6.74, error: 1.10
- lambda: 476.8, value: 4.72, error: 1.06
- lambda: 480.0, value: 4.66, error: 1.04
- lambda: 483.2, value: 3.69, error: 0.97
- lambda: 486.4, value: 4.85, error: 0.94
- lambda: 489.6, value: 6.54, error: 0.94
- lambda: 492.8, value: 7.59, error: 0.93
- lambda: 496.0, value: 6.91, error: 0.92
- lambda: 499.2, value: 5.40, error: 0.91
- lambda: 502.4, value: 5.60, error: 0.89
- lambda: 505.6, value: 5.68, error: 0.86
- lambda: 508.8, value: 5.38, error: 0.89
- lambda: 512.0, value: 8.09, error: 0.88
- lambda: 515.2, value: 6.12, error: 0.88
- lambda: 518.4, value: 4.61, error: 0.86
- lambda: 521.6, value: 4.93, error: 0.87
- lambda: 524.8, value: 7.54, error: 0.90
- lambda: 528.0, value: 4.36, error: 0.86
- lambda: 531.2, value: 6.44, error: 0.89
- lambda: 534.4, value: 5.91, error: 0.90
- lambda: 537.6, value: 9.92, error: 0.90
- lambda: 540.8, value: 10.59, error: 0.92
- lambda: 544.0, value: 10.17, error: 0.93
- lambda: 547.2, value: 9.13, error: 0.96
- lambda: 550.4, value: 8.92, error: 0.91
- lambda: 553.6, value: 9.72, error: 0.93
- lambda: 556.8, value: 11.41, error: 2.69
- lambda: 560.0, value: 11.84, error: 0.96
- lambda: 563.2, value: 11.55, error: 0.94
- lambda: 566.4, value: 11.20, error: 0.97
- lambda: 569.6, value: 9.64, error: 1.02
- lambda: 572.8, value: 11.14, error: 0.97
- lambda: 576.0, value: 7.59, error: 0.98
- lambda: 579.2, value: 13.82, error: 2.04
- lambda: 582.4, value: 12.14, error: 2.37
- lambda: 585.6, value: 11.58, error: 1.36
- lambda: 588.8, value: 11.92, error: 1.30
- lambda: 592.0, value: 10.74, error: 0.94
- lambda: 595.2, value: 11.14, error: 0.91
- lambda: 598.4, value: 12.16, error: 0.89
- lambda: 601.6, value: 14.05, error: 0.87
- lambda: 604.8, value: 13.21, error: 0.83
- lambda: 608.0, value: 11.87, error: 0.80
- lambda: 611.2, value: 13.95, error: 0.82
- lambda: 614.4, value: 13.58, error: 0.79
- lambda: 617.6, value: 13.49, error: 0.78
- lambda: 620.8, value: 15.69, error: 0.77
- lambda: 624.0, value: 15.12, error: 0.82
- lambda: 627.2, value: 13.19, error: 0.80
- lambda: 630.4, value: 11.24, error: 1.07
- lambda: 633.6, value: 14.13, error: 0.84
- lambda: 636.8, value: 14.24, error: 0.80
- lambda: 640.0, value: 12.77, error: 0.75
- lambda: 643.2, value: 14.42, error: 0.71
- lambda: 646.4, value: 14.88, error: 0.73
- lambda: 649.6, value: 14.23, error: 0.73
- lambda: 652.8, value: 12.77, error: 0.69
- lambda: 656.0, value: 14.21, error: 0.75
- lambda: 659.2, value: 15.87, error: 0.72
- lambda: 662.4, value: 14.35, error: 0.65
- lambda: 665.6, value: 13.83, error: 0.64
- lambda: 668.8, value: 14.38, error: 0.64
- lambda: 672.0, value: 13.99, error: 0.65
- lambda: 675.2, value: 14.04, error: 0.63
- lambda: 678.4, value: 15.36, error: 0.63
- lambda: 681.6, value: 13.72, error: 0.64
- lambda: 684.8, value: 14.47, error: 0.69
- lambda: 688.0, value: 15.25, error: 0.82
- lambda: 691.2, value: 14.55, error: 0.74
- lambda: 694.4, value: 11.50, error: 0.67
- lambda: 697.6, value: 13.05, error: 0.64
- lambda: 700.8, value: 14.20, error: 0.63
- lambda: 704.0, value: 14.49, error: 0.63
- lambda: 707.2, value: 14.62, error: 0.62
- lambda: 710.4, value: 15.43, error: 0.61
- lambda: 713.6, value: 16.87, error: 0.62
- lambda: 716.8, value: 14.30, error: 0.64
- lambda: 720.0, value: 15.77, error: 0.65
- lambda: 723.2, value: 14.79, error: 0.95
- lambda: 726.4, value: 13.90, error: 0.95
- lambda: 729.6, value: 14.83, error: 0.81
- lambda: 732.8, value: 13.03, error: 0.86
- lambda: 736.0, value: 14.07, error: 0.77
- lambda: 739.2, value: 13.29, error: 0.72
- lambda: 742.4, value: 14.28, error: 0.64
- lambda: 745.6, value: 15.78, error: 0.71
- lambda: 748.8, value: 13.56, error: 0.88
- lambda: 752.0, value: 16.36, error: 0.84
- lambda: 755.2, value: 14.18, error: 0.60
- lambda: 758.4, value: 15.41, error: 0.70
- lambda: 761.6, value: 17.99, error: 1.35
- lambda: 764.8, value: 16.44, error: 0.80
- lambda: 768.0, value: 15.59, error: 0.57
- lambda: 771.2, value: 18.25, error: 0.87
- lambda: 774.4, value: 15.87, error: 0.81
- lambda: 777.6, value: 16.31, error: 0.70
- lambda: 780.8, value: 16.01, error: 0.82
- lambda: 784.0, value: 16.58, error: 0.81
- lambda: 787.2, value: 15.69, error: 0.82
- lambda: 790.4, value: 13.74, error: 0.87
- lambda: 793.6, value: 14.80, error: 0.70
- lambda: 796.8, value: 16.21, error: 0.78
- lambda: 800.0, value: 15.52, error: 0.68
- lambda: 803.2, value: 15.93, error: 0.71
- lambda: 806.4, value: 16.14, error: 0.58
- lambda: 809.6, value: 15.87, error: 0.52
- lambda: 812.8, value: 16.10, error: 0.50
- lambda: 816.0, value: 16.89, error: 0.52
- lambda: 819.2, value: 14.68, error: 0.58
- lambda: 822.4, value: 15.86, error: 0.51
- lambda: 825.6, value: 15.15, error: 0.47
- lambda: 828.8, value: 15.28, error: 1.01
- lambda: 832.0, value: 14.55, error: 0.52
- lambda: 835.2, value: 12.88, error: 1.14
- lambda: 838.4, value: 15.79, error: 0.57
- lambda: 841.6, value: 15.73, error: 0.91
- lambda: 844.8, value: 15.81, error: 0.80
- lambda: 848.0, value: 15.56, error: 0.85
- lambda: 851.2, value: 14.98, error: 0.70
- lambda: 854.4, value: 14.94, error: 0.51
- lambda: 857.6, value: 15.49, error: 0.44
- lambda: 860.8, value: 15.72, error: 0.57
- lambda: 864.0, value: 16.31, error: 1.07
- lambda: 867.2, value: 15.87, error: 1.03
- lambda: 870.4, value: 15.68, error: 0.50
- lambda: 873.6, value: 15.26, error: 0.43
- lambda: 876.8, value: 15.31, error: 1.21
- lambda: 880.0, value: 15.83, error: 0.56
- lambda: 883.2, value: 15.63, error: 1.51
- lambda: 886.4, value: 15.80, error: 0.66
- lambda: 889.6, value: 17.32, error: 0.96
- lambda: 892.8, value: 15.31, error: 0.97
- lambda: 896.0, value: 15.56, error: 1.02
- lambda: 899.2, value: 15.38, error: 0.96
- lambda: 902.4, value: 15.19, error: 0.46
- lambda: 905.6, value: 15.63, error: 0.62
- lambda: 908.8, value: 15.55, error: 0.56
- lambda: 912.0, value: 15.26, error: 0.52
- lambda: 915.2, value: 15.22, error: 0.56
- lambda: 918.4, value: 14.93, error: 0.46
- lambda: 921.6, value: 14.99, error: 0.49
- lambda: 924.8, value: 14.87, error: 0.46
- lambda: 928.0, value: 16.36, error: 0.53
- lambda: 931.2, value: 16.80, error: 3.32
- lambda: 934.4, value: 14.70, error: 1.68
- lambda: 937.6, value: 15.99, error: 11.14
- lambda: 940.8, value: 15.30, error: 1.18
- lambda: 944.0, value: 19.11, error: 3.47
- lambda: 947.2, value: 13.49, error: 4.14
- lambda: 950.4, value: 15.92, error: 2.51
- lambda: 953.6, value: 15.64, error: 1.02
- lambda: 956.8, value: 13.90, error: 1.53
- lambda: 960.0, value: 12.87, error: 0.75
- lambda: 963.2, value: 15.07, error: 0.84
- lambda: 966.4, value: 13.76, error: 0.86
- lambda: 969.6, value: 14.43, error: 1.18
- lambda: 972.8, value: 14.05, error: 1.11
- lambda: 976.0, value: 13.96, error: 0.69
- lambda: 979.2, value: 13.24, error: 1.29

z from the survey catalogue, 0.342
